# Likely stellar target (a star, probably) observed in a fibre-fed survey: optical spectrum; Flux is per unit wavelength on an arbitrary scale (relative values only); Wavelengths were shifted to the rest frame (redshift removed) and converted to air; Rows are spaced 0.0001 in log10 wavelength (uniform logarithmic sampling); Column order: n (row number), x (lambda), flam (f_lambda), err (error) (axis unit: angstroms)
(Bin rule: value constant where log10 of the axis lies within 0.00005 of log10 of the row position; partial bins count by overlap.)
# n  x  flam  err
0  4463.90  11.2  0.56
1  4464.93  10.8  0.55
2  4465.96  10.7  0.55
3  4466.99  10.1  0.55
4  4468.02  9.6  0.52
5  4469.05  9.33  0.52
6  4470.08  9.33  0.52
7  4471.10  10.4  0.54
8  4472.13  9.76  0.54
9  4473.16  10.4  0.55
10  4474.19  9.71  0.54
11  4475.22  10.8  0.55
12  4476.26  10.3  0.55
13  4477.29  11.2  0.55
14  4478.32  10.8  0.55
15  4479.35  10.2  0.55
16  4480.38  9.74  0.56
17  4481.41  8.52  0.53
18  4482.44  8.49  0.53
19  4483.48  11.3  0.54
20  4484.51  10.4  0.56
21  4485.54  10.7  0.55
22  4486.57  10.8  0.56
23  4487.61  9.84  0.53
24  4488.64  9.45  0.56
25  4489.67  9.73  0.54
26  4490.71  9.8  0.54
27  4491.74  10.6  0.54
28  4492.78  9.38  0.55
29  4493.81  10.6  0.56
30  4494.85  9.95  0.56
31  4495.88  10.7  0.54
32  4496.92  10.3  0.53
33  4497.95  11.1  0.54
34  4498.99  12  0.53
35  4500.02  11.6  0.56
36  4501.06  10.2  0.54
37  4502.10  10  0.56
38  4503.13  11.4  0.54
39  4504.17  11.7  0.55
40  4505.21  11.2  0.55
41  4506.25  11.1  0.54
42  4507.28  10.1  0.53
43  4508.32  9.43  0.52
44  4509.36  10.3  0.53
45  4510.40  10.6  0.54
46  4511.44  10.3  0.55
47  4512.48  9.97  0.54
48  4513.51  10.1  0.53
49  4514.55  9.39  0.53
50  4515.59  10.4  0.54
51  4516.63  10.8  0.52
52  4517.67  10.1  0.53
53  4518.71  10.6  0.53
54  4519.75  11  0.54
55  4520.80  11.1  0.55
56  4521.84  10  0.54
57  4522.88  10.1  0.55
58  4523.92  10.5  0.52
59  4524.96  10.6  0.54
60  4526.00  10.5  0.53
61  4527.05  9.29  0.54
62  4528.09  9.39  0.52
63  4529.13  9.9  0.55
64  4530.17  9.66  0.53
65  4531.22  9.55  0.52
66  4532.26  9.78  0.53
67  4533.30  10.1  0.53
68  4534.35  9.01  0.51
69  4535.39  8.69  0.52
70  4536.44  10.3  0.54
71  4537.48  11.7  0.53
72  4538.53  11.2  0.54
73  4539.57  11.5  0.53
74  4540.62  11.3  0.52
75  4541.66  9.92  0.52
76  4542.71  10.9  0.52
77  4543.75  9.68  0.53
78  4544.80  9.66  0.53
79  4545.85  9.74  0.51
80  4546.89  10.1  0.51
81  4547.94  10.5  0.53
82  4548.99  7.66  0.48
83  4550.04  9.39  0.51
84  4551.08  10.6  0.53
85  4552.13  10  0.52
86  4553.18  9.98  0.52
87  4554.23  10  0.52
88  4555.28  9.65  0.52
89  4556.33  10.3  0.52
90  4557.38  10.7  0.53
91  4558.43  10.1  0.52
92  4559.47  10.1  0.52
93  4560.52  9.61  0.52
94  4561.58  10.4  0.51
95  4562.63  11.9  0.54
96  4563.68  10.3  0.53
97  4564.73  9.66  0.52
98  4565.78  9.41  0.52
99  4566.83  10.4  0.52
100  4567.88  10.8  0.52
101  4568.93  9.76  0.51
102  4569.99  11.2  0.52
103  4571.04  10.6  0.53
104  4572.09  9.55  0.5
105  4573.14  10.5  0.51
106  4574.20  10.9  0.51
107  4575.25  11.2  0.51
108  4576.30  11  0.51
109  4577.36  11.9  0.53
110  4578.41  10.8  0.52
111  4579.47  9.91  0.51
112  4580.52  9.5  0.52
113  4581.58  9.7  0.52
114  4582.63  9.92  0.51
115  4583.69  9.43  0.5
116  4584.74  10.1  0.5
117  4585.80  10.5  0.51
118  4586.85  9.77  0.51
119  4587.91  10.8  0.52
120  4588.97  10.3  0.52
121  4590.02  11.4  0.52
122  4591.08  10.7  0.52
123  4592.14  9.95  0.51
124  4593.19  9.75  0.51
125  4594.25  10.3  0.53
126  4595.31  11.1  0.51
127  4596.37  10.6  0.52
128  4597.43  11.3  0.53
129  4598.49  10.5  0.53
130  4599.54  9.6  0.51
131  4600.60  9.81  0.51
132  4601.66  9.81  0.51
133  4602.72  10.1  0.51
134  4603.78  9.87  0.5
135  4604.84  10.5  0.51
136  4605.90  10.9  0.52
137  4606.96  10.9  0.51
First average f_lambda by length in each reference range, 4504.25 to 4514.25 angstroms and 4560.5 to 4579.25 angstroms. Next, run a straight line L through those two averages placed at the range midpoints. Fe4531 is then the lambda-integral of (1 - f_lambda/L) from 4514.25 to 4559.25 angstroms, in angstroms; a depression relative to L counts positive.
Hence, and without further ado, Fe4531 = 1.4 angstroms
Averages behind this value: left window 10.4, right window 10.6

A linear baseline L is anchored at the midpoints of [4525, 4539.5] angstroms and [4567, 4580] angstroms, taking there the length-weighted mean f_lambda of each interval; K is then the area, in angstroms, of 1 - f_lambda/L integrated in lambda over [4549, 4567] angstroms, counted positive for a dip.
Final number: 0.6 angstroms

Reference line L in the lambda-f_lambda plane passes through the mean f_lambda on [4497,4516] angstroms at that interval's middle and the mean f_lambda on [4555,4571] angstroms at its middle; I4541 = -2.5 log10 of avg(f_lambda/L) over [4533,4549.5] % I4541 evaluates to 0.03 mag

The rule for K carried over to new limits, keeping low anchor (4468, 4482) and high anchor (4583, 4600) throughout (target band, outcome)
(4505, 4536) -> 0.16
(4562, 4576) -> -0.23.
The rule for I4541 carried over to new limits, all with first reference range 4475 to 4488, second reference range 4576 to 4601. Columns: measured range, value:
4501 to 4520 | -0.02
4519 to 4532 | 0.02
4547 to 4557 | 0.05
